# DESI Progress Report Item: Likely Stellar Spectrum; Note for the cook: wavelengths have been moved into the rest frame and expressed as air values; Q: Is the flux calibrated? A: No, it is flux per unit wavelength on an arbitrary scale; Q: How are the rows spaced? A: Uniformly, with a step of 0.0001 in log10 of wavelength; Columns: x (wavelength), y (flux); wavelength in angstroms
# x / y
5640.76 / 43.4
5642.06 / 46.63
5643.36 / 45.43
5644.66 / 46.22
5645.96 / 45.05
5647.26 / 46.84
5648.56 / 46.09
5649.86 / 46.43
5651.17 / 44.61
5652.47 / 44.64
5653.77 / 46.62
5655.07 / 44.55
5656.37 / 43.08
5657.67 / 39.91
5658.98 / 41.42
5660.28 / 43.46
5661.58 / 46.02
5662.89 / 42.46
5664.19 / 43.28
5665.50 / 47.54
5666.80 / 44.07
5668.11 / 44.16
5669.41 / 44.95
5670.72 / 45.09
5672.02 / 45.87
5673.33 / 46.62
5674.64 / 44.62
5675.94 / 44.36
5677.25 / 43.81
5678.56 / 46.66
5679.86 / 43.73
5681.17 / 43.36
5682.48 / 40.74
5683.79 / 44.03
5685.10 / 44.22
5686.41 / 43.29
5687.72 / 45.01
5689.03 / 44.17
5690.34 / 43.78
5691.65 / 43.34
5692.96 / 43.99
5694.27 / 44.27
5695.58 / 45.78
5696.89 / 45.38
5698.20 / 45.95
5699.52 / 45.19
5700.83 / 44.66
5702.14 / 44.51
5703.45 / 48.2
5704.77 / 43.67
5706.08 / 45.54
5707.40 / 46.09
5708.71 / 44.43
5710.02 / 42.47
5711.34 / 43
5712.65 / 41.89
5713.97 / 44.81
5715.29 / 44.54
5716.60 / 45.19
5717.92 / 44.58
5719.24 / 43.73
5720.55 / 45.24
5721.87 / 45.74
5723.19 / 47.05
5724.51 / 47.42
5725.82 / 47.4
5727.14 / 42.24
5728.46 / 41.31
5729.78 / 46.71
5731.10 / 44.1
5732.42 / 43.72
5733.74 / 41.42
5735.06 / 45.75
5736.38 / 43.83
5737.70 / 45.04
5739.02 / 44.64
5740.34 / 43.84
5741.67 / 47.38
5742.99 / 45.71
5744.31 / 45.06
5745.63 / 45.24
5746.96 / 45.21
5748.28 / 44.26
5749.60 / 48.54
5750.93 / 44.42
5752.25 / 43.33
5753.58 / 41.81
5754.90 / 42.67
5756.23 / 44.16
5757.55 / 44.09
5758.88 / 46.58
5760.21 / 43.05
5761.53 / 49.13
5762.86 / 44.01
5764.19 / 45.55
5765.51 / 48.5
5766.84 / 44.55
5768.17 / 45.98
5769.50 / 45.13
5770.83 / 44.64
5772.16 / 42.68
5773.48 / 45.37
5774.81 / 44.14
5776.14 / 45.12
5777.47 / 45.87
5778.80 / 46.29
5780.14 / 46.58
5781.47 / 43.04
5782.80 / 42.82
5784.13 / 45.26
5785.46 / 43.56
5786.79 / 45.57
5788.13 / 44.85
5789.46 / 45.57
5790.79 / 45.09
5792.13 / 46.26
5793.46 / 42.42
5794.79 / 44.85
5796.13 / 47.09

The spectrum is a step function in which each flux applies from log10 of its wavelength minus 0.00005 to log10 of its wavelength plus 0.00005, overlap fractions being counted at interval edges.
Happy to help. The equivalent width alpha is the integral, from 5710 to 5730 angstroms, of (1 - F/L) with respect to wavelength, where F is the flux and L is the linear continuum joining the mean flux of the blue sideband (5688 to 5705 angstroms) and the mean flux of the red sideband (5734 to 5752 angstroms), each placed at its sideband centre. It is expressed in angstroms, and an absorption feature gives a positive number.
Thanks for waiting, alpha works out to 0.2 angstroms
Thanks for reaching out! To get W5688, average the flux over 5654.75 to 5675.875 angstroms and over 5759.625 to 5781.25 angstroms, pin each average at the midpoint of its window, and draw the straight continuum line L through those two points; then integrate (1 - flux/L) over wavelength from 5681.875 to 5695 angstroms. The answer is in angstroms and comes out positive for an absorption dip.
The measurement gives 0.22 angstroms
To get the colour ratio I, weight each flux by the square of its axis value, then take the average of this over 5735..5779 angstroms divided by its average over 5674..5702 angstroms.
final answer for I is 1.0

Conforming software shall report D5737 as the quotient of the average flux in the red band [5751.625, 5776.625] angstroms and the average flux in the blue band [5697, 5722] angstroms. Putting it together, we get 1.0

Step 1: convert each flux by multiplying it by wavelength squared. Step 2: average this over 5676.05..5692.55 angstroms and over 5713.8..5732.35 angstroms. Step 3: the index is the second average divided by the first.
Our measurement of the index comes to 1.04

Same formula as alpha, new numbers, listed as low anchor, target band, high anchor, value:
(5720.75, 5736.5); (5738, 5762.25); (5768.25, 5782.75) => -0.1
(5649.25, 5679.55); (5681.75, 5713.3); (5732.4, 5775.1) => 0.2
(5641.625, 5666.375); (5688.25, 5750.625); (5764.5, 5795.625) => 0.1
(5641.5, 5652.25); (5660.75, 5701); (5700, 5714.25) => 0.5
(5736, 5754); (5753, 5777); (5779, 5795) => 0.0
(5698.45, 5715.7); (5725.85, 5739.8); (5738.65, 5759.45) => 0.2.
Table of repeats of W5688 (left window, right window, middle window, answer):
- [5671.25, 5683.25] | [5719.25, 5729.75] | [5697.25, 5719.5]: 0.2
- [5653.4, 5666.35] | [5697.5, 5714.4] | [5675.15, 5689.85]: 0.1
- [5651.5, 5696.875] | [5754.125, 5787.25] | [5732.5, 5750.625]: -0.1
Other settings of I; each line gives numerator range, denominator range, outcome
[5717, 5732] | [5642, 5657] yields 1.02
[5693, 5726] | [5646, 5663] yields 1.03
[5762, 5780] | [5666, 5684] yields 1.05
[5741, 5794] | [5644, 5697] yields 1.05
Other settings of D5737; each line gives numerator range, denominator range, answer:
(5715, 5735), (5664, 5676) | 0.99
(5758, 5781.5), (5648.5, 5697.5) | 1.02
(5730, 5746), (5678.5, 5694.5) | 1.02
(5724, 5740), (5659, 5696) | 1.00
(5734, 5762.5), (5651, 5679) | 1.01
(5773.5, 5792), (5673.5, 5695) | 1.02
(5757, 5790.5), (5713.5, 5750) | 1.00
